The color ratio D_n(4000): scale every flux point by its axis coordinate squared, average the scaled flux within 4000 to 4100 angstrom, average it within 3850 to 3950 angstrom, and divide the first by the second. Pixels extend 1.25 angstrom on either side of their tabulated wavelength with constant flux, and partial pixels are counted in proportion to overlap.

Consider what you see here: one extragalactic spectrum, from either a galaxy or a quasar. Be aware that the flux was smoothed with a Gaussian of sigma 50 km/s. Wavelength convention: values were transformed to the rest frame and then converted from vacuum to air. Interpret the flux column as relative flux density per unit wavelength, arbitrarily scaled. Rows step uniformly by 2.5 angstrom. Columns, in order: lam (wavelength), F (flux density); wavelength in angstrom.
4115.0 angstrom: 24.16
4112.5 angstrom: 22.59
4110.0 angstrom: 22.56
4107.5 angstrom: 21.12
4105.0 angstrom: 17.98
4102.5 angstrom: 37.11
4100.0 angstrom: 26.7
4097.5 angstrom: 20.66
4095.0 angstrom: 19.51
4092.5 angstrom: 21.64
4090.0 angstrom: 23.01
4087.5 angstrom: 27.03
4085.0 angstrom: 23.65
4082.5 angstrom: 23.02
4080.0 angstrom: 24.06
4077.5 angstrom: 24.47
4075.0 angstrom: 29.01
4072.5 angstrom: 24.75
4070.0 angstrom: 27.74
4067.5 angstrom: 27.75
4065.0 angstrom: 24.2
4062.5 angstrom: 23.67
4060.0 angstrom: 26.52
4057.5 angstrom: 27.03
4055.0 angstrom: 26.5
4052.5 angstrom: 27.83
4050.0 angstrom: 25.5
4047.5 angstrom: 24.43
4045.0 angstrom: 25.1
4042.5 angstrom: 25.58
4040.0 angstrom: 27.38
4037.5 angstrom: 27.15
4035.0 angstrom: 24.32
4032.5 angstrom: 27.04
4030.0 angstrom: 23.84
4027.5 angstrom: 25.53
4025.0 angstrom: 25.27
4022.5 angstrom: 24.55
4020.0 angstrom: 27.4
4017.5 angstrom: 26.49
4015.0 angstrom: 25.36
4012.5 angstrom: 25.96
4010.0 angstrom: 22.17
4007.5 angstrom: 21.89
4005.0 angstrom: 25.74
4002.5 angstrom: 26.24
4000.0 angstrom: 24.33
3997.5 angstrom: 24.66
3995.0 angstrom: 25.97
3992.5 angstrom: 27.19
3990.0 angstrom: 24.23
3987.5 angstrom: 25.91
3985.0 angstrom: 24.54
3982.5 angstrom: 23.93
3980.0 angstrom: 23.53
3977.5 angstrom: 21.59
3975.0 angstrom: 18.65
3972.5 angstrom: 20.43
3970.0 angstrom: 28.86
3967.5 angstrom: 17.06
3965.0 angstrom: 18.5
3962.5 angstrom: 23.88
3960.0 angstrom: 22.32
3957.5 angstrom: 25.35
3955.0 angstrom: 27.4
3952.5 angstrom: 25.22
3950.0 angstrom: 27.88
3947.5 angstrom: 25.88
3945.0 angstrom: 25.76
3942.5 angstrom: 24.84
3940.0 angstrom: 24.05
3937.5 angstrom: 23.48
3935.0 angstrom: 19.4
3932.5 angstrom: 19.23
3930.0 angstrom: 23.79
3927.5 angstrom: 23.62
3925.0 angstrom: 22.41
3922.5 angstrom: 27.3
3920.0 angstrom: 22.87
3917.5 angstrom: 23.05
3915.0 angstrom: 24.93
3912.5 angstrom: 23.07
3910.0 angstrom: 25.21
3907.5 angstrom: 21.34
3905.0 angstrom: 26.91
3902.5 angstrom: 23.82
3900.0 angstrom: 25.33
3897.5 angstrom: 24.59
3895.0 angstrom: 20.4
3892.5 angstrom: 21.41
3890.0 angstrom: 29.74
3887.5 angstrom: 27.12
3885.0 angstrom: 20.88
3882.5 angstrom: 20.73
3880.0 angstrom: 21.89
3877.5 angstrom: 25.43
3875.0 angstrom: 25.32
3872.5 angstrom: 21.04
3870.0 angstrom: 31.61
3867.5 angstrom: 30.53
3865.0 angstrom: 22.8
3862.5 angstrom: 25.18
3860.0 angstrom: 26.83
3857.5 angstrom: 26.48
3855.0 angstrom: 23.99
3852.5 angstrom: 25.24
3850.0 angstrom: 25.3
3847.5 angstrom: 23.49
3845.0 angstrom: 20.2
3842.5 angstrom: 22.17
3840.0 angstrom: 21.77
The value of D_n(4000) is 1.11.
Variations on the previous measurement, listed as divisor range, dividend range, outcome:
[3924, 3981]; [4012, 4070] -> 1.17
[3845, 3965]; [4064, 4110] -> 1.11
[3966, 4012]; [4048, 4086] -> 1.13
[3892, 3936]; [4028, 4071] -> 1.19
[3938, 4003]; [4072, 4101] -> 1.05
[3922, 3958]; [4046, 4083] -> 1.13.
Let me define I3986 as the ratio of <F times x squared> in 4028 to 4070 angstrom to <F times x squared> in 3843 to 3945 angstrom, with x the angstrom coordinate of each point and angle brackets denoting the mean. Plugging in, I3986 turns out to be 1.2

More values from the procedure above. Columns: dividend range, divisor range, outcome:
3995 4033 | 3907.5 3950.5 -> 1.10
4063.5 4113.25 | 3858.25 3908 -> 1.10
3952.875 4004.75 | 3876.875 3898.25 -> 1.06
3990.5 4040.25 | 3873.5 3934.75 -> 1.13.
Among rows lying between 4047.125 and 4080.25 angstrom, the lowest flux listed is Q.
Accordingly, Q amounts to 23.67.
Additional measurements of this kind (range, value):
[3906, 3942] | 19.23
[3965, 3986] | 17.06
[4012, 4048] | 23.84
